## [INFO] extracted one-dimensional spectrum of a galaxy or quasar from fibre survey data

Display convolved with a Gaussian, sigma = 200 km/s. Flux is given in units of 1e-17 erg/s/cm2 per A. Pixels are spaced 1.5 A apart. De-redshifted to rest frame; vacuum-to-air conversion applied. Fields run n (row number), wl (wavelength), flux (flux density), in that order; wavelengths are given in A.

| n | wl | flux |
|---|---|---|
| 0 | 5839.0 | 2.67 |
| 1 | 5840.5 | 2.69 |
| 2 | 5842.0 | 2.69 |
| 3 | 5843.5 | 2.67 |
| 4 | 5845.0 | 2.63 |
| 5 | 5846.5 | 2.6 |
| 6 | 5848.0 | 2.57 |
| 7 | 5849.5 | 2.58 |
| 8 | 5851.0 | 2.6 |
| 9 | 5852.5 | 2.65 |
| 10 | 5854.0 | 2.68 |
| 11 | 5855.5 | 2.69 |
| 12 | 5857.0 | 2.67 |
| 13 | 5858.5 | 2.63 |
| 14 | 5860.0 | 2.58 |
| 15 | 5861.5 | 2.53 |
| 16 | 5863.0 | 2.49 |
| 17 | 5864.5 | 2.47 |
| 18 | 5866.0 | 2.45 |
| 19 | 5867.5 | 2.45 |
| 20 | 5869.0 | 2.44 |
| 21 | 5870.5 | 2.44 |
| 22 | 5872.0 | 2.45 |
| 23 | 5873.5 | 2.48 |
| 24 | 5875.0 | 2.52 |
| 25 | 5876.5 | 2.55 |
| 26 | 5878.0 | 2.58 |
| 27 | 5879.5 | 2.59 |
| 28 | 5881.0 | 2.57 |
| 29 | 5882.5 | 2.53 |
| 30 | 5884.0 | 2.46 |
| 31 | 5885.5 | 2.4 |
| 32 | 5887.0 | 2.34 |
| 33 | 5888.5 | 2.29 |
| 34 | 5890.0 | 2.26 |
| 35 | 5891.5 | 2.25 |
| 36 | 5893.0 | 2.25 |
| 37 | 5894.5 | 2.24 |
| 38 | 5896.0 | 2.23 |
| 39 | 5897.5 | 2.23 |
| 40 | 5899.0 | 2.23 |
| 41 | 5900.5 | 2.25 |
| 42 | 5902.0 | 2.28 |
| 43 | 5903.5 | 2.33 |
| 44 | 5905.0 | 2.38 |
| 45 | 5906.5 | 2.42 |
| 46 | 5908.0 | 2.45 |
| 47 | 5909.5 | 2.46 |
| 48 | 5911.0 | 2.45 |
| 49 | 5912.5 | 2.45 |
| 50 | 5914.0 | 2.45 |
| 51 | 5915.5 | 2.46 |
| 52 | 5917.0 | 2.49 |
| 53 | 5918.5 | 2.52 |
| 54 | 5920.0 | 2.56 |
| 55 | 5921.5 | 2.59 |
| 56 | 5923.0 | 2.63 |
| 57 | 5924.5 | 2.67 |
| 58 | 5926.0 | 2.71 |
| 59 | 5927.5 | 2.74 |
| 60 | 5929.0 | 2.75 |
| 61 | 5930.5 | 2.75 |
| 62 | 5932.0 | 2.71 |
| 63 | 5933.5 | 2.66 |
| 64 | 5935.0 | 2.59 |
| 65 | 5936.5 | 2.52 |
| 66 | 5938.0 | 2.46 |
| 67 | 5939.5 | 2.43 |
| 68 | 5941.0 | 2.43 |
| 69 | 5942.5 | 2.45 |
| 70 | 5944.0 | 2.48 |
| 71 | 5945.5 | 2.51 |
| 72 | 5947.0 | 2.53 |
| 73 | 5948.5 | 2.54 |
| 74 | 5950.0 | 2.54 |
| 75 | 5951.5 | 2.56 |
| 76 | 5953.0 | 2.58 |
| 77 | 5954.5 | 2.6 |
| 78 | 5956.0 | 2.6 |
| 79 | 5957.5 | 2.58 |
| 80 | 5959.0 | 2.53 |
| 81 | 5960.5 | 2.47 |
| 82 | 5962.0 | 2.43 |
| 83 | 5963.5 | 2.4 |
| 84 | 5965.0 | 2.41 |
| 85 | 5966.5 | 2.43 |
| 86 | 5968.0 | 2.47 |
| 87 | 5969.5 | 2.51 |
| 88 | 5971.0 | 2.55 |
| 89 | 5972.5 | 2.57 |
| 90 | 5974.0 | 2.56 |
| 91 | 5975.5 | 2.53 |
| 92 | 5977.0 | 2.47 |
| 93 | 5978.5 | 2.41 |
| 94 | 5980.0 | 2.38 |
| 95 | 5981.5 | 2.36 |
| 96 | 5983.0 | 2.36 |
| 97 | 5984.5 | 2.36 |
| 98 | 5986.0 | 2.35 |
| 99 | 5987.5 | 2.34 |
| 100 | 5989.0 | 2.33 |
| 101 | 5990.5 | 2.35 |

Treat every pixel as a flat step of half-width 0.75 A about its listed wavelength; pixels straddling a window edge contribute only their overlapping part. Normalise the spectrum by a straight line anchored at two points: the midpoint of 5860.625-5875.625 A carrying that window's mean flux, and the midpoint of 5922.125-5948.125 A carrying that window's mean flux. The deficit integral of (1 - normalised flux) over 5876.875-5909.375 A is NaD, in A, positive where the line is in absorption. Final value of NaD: 2.0 A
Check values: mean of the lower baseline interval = 2.47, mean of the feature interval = 2.36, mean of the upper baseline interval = 2.59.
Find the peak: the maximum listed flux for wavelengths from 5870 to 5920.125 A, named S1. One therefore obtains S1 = 2.59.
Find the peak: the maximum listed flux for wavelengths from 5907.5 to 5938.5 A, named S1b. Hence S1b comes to 2.75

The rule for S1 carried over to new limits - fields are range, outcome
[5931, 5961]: 2.71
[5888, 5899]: 2.29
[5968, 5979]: 2.57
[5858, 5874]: 2.63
